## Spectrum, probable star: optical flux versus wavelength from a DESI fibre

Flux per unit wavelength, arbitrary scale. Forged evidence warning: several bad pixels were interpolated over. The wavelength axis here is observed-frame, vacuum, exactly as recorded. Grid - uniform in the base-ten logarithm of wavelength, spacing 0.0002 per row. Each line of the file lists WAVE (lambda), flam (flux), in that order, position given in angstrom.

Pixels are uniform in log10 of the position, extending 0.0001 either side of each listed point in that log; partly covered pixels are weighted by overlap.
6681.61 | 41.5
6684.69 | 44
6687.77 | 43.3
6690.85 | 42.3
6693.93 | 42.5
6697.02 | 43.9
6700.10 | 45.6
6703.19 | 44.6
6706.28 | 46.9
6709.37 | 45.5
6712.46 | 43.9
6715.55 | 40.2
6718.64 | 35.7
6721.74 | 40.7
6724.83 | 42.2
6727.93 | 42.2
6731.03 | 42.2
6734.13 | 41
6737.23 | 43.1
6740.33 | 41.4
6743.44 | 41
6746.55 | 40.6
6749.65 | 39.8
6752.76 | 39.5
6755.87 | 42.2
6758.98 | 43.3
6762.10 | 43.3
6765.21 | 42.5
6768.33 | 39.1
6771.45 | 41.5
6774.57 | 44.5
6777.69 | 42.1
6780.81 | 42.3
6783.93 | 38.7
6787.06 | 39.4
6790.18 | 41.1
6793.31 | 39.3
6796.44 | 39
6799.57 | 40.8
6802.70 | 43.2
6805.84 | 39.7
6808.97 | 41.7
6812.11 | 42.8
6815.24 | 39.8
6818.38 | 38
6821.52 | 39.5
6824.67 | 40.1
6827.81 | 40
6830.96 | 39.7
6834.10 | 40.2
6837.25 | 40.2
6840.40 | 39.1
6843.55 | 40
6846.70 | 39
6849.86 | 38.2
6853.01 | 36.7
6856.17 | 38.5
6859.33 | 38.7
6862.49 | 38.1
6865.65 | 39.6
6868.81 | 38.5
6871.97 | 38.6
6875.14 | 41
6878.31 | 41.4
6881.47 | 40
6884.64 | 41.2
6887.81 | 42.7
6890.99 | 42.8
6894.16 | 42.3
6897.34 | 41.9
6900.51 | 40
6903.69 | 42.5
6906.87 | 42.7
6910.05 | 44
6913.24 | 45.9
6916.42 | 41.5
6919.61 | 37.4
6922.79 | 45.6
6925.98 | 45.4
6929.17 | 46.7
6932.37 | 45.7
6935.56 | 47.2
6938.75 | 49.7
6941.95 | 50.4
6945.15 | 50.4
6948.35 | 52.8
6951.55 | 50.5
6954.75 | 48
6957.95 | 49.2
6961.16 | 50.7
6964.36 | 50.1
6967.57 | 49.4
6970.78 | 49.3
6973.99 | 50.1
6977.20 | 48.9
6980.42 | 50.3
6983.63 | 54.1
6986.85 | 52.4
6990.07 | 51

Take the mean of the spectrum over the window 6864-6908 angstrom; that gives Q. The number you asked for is 41.1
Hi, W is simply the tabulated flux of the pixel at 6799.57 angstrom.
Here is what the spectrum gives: 40.8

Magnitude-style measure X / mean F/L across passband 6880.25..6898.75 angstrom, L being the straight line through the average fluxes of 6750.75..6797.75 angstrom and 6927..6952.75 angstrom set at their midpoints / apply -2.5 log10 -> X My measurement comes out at 0.12 mag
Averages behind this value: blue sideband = 41.2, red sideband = 49.1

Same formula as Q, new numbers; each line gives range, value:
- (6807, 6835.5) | 40.2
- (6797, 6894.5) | 40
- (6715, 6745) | 41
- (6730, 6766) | 41.6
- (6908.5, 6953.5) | 46.7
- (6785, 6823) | 40.3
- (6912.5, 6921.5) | 41.4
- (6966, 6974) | 49.5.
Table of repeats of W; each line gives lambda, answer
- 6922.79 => 45.6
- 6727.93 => 42.2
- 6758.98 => 43.3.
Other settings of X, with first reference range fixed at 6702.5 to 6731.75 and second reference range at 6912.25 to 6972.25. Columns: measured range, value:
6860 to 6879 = 0.17 mag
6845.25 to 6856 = 0.20 mag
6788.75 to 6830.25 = 0.11 mag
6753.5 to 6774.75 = 0.04 mag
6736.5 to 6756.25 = 0.05 mag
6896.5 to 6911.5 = 0.11 mag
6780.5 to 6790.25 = 0.10 mag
